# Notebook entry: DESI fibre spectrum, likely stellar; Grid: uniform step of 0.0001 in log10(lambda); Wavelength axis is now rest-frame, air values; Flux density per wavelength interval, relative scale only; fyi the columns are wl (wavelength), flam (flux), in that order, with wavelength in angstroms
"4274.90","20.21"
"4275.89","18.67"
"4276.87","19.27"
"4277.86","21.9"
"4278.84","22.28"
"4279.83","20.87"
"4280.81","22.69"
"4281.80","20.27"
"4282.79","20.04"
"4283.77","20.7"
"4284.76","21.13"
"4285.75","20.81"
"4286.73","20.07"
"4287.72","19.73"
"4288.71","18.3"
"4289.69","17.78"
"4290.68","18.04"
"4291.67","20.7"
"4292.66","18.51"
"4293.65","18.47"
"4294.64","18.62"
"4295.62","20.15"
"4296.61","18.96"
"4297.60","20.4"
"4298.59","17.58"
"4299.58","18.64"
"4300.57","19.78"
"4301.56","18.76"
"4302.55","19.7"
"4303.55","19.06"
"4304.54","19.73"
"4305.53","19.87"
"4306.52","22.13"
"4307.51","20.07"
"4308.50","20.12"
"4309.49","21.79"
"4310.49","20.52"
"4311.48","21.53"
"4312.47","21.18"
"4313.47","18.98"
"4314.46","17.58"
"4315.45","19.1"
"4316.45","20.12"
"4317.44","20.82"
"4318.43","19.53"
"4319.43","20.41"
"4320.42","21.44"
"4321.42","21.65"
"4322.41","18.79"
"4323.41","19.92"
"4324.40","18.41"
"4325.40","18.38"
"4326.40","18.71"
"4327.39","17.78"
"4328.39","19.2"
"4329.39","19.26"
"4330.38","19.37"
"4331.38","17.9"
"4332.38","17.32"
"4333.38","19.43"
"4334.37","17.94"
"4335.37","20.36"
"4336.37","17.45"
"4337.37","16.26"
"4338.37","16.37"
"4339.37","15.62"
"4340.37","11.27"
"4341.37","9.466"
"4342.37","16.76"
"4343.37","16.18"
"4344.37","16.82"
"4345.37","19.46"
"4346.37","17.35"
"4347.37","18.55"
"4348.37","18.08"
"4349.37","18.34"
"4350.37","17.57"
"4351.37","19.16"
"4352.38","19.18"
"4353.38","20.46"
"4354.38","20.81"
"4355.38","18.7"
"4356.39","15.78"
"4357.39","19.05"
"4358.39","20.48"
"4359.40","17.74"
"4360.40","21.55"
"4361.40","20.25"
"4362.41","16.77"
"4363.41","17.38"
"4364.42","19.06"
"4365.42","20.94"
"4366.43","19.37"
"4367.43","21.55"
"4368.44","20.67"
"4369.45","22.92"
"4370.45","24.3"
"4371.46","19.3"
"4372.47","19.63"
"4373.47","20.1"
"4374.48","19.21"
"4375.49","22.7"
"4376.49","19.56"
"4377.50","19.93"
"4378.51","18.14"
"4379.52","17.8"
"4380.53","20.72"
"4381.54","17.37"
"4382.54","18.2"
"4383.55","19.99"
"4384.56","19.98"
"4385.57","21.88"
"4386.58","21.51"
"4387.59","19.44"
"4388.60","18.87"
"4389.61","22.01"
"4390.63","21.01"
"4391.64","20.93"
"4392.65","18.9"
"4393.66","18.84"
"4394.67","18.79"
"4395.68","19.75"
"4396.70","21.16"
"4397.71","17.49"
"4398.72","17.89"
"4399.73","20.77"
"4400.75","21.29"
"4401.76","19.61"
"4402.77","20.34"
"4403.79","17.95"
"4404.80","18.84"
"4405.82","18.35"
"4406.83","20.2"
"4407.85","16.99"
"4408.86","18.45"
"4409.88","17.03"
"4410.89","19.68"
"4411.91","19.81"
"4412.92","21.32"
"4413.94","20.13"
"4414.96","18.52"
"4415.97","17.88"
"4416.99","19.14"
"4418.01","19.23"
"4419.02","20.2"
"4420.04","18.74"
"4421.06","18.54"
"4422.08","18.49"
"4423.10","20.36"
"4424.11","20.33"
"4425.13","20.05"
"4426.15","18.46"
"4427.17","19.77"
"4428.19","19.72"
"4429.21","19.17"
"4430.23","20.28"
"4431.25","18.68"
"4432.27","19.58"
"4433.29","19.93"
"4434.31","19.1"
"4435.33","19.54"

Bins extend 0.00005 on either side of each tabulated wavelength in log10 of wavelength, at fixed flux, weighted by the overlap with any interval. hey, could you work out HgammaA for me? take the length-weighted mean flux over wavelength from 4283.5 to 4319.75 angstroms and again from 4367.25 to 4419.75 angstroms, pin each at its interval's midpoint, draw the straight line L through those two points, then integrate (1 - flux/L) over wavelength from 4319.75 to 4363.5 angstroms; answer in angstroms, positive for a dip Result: 3.42 angstroms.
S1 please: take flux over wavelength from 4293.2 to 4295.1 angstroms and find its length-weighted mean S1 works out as 18.5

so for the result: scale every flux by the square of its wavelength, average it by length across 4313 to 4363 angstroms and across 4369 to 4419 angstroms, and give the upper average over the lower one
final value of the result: 1.10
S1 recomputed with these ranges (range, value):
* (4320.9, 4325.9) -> 19.4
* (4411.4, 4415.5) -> 19.9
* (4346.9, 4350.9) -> 18.2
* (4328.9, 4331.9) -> 18.8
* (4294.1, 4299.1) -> 19.2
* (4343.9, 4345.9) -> 18.2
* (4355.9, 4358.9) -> 18.4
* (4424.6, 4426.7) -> 19.2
